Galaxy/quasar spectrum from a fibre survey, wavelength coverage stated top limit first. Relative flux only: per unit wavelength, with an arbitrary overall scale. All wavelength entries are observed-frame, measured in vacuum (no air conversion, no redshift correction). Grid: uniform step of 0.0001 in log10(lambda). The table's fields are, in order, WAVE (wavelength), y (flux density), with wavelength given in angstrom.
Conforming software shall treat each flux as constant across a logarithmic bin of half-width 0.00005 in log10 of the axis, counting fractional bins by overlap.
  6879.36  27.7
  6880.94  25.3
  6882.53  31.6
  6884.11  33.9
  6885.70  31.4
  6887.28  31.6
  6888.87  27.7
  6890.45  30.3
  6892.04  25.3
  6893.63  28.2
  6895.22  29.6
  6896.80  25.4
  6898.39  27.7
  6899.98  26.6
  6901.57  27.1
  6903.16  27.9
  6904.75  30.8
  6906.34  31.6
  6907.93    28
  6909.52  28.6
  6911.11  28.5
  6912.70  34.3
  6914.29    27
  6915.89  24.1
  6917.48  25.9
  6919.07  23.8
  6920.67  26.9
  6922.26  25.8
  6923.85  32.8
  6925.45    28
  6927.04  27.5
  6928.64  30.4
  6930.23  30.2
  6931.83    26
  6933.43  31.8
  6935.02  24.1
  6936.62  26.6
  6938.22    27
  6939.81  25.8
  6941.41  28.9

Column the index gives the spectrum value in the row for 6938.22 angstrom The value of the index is 27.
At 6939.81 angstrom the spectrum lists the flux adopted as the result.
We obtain 25.8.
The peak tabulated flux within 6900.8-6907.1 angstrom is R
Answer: 31.6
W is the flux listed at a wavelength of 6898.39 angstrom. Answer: 27.7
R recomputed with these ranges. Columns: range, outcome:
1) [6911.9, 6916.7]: 34.3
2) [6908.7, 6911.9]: 28.6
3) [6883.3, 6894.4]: 33.9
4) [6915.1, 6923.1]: 26.9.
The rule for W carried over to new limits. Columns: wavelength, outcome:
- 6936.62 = 26.6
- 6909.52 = 28.6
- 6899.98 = 26.6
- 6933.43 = 31.8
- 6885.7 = 31.4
